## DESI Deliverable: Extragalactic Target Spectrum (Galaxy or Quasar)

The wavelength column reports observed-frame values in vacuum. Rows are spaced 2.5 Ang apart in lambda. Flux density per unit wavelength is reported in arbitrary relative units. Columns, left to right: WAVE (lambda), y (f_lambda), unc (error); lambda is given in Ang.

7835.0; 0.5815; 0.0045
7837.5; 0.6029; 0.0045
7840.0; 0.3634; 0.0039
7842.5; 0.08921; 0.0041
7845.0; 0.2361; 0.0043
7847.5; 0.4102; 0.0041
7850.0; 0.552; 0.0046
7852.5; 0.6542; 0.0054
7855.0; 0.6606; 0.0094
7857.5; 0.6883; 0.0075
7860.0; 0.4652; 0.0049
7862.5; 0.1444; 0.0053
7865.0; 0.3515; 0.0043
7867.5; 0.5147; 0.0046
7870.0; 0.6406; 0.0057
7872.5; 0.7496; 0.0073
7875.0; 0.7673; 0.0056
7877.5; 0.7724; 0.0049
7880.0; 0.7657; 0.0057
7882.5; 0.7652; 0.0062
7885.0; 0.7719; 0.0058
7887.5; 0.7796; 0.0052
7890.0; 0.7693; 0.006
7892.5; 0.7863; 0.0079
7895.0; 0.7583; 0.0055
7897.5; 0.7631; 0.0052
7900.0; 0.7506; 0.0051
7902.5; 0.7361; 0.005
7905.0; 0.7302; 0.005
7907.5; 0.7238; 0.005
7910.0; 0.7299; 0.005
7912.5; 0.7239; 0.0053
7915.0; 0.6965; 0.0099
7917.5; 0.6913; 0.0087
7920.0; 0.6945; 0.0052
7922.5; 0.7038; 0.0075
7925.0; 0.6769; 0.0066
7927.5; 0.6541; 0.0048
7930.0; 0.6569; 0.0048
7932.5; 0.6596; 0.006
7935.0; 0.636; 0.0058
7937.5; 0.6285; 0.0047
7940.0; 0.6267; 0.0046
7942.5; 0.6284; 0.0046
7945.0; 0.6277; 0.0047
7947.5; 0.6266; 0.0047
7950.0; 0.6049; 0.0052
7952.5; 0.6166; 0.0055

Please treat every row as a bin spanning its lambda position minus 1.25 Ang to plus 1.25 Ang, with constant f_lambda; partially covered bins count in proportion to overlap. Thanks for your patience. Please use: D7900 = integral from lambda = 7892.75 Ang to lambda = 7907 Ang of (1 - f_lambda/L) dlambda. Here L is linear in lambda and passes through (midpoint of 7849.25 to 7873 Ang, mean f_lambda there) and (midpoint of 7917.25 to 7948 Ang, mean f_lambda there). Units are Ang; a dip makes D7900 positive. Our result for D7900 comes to -3.6 Ang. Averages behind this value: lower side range 0.535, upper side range 0.654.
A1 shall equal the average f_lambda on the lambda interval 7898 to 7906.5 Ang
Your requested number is 0.741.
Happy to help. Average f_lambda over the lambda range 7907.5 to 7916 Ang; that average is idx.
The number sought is 0.718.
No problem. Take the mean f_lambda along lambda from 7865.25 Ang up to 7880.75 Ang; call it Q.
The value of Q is 0.677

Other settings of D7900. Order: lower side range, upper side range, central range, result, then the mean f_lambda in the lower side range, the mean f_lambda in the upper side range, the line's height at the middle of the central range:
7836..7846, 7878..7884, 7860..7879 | 2.8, 0.332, 0.767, 0.642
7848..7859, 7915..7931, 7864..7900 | -3.9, 0.619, 0.681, 0.645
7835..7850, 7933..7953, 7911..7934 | -4.4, 0.378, 0.626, 0.575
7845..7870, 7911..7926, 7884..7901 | -4.5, 0.488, 0.699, 0.609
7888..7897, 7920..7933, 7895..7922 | 0.0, 0.771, 0.673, 0.725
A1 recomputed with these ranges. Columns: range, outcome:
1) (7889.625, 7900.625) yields 0.766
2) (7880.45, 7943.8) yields 0.71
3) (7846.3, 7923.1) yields 0.668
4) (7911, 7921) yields 0.702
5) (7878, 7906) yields 0.762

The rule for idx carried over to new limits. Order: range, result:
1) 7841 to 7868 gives 0.43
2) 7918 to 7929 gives 0.682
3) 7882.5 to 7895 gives 0.774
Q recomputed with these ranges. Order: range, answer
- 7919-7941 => 0.66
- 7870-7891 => 0.76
